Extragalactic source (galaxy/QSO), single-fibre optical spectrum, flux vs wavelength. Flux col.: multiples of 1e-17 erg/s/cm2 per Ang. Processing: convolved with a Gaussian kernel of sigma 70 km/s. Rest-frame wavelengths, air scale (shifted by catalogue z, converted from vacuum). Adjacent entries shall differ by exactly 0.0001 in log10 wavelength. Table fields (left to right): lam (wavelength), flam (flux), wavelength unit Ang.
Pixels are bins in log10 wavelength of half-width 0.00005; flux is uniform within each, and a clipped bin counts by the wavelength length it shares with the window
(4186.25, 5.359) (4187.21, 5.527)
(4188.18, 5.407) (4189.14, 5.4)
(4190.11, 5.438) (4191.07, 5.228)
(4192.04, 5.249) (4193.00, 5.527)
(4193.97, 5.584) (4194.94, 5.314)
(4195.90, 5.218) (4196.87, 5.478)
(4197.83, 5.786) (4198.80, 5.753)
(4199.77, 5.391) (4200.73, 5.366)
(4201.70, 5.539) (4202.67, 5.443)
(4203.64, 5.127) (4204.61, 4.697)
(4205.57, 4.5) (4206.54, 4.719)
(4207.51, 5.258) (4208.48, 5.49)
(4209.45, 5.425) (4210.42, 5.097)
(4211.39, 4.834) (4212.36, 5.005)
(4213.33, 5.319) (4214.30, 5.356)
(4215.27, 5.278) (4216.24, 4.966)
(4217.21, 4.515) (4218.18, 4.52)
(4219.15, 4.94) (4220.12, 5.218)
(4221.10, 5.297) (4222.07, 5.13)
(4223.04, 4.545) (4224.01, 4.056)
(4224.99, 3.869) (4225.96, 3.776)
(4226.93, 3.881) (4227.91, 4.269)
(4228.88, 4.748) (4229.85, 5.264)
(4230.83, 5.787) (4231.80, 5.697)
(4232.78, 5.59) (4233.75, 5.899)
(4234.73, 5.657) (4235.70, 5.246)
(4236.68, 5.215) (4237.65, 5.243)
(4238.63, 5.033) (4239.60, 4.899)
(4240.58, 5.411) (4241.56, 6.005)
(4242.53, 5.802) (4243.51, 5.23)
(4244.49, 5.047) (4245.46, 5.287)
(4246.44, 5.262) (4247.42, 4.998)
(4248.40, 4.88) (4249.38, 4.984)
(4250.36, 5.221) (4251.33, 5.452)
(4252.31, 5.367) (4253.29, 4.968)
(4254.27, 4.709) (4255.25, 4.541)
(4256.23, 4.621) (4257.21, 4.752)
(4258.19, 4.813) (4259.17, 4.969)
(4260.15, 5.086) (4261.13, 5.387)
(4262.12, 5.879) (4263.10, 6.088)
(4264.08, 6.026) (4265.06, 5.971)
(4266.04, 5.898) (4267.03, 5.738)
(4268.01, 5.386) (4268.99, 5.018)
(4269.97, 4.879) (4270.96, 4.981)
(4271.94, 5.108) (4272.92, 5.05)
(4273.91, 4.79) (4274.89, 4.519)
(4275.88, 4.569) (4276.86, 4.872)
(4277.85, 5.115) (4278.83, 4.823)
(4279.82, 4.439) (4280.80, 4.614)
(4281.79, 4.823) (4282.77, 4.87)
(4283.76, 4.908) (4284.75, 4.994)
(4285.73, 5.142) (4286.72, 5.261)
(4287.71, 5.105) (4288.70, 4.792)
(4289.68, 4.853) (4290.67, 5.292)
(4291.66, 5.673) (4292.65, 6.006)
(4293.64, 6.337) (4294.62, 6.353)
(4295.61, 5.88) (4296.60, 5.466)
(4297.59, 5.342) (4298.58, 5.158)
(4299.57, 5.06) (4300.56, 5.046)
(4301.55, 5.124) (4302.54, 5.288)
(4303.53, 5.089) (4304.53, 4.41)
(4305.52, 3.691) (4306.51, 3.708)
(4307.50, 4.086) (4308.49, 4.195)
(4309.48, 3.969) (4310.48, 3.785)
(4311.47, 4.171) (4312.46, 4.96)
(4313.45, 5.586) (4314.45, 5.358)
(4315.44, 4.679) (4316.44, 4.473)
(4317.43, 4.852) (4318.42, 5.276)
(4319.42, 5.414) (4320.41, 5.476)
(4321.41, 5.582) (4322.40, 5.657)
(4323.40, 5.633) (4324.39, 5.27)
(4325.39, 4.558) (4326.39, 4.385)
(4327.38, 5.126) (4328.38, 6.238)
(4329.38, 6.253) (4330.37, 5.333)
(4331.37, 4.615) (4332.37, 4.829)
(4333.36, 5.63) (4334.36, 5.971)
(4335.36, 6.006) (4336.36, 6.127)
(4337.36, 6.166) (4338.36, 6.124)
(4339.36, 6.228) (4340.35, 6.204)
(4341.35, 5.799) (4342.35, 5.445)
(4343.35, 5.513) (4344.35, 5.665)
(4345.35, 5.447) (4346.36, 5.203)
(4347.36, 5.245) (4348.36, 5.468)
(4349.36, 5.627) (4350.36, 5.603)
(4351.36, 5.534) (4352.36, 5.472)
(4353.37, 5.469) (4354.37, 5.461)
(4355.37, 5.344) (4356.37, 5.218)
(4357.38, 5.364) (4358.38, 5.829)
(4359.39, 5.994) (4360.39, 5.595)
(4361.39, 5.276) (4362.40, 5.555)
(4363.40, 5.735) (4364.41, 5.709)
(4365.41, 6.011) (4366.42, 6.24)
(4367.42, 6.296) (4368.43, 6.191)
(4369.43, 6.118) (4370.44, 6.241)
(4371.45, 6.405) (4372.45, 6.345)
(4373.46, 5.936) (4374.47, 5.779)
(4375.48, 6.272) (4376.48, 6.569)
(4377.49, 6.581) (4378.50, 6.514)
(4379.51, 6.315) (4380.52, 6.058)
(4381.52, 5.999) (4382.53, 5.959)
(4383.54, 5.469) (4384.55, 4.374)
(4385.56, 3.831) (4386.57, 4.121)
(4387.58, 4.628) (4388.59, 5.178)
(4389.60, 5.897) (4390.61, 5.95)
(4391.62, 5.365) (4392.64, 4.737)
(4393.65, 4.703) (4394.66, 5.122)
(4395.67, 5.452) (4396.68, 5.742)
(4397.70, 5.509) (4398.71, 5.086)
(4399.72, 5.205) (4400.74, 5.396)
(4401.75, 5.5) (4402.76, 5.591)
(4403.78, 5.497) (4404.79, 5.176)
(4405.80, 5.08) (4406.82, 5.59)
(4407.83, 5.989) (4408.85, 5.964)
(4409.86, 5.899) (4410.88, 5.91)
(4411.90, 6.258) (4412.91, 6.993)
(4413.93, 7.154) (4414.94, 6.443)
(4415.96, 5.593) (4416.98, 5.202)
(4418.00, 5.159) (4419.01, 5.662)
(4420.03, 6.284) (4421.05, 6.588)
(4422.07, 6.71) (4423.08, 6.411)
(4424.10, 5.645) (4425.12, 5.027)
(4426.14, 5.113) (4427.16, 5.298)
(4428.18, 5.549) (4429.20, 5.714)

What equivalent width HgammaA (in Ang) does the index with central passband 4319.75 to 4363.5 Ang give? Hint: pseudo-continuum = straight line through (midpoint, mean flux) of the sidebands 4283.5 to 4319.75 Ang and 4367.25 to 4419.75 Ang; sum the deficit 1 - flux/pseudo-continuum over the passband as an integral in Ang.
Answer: -2.1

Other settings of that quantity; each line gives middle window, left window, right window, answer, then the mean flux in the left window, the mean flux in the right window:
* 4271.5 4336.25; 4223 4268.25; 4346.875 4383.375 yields 5.2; 5.16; 5.87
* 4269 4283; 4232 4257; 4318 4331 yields 1.2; 5.22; 5.39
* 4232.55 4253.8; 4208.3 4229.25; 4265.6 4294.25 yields -1.7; 4.79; 5.1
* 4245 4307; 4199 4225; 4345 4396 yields 1.7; 5.02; 5.62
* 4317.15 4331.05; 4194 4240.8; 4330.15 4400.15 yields 0.3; 5.09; 5.63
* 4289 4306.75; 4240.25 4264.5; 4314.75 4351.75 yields 0.5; 5.23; 5.48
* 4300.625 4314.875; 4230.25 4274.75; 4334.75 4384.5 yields 2.6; 5.28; 5.84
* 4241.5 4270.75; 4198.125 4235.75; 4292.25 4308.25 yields -1.1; 5.04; 5.11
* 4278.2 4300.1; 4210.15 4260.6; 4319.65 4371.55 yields 0.4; 5.03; 5.64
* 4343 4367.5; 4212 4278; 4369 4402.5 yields -0.5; 5.1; 5.58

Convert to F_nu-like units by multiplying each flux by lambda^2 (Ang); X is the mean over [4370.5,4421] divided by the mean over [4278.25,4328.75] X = 1.2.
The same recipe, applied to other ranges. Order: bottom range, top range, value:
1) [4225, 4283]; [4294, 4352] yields 1.06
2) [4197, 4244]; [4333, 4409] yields 1.18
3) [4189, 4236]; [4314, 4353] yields 1.13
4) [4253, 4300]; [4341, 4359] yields 1.09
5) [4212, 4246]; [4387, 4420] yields 1.20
